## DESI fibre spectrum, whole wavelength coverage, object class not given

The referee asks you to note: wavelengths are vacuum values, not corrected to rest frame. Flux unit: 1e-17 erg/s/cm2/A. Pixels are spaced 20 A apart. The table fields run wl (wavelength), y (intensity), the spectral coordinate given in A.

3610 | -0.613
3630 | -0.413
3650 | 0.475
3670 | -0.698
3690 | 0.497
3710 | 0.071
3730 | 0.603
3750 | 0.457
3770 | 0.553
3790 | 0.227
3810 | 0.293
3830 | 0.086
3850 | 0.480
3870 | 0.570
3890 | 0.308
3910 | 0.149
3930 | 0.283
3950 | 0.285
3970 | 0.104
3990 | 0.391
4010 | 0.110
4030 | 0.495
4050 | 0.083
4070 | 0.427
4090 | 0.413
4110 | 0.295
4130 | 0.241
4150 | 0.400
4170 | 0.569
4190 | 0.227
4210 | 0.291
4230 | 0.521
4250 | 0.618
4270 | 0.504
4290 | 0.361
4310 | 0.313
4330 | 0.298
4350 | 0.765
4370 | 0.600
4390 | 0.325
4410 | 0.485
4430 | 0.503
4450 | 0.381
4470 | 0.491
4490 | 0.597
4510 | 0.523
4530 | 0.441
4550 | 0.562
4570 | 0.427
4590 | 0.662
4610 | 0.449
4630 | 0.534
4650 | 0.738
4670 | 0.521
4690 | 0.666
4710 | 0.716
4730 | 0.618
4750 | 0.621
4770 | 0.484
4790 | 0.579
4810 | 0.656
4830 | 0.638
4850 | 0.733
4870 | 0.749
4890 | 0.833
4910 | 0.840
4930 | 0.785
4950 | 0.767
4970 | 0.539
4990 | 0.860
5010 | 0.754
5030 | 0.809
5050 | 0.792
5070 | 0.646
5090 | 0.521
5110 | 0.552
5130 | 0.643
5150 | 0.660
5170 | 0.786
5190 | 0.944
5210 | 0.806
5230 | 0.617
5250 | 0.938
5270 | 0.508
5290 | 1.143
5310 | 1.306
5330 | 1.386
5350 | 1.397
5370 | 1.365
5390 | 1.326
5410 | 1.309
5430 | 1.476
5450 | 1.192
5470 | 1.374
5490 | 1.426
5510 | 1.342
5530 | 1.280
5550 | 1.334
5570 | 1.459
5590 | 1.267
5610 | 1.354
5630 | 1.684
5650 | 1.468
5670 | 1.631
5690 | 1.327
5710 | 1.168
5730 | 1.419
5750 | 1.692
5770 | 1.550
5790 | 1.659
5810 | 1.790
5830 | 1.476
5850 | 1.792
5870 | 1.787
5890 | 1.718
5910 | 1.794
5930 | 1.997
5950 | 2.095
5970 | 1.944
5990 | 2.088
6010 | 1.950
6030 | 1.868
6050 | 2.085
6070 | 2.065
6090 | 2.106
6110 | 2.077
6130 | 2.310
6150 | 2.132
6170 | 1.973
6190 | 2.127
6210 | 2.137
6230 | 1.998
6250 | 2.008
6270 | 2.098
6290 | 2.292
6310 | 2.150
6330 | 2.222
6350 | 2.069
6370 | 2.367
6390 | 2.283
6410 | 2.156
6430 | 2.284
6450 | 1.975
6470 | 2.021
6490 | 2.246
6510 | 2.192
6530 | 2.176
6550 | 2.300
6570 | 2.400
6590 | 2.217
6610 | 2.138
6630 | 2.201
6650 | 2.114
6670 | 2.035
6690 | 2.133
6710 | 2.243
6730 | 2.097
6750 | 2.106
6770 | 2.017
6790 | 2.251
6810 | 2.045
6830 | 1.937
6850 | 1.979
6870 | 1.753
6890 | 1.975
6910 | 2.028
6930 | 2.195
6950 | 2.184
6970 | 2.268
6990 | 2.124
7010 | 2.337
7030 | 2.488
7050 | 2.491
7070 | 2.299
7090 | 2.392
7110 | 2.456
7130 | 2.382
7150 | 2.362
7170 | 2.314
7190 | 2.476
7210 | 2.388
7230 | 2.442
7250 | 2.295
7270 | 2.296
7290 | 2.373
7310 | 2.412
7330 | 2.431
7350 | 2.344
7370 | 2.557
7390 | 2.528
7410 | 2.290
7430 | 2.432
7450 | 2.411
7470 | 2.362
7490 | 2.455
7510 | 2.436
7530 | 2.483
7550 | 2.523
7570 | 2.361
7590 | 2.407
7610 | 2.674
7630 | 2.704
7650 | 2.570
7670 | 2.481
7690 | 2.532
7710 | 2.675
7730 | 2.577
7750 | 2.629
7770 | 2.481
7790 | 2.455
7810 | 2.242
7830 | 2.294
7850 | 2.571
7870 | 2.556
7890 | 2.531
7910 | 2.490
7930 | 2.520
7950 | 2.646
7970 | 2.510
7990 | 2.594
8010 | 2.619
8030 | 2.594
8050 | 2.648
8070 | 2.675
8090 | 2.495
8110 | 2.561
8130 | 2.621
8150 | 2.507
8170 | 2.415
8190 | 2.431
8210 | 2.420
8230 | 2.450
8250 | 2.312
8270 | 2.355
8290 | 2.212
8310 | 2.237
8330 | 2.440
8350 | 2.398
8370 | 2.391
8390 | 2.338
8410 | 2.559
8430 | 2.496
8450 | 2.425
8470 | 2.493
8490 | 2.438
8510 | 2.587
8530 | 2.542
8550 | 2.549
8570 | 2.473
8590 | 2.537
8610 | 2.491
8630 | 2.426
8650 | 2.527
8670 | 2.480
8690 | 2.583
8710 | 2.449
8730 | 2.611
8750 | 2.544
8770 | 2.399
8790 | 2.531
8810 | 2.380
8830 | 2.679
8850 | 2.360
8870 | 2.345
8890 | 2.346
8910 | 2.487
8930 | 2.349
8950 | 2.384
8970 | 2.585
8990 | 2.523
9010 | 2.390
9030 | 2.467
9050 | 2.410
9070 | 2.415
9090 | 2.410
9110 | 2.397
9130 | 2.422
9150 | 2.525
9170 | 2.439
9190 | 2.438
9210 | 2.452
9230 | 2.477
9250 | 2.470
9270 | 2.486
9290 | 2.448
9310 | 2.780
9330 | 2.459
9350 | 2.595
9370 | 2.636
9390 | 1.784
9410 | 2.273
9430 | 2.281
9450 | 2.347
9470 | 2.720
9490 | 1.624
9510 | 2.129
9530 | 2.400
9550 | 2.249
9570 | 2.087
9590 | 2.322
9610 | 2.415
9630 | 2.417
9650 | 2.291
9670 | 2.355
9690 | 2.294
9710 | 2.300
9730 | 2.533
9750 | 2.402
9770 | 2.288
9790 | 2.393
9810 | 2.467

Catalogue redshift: 0.327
